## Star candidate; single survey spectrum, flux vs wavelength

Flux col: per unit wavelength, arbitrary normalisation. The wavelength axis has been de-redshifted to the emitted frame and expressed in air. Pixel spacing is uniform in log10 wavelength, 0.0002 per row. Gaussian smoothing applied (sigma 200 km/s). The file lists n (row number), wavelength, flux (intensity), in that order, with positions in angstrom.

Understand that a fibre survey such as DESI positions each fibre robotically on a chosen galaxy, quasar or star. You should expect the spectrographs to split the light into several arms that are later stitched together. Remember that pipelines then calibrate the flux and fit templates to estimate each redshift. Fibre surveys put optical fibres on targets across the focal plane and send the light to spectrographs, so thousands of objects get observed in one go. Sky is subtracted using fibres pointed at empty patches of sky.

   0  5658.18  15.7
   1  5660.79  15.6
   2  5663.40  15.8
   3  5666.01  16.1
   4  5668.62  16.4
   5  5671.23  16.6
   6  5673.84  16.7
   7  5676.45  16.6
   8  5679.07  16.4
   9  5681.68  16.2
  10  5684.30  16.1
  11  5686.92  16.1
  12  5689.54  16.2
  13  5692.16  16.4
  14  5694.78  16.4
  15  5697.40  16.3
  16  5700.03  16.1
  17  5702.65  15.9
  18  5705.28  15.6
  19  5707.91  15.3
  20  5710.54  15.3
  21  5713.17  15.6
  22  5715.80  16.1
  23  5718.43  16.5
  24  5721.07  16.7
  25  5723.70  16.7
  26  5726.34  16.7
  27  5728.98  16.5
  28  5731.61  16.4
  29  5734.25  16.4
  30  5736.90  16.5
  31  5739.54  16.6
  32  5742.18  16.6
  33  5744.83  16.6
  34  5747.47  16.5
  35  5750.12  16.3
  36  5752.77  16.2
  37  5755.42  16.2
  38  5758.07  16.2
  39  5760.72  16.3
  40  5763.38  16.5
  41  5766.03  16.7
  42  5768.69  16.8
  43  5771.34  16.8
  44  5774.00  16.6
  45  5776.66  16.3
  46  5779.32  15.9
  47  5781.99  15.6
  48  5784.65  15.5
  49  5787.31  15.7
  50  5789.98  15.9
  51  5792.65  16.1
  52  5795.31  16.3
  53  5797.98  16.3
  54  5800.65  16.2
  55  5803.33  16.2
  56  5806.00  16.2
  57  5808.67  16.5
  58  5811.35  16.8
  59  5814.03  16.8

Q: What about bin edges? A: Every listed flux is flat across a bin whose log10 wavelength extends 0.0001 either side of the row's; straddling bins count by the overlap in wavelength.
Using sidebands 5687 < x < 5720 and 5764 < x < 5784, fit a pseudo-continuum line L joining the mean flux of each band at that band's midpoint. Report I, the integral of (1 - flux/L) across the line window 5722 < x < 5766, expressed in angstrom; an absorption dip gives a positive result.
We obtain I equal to -0.7 angstrom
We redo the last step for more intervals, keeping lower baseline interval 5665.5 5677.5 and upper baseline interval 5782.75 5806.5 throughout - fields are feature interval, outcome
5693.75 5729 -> 0.54 angstrom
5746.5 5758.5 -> -0.06 angstrom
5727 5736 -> -0.10 angstrom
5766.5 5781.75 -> -0.30 angstrom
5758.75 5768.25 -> -0.21 angstrom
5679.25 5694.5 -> 0.21 angstrom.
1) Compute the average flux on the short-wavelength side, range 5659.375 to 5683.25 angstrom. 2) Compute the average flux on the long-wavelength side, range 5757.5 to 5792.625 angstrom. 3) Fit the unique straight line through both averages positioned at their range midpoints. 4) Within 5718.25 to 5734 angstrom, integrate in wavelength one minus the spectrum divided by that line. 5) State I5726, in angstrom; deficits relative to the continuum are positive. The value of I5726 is -0.3 angstrom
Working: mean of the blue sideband 16.3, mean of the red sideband 16.2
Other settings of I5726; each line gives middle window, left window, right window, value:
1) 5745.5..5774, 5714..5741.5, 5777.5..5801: -0.4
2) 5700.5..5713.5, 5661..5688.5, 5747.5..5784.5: 0.6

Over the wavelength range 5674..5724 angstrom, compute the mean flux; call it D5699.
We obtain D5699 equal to 16.1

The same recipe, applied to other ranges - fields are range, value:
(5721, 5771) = 16.5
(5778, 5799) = 15.9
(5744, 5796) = 16.2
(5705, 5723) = 15.9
